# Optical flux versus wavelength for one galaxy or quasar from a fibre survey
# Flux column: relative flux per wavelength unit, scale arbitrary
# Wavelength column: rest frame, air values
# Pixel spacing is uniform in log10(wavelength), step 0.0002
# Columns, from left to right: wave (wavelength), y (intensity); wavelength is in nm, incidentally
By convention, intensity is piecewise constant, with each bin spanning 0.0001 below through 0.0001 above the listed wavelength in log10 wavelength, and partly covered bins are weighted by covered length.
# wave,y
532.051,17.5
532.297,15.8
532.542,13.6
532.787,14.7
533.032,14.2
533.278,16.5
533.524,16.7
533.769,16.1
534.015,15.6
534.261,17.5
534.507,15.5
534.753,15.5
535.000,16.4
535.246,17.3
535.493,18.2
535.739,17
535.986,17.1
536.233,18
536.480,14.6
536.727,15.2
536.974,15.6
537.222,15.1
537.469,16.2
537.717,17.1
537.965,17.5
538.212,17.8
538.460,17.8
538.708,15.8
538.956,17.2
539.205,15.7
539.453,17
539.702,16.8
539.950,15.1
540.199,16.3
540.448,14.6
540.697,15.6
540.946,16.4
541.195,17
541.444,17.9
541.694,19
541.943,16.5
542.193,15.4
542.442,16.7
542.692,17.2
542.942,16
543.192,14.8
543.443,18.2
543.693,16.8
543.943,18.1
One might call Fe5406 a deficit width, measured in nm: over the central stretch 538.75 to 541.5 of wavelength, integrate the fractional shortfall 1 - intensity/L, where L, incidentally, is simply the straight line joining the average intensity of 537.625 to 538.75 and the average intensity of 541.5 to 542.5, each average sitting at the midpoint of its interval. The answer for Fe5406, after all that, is 0.14 nm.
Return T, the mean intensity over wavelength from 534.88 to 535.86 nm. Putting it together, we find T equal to 17.2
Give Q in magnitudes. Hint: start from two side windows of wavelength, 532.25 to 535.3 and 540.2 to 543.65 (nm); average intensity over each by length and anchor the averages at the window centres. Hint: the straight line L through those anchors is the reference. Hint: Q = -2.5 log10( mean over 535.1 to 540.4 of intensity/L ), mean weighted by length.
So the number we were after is -0.03 mag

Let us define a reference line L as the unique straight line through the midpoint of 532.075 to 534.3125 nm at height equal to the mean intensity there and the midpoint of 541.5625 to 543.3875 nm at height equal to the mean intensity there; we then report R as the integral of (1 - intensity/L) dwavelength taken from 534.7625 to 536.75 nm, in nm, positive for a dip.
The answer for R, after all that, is -0.10 nm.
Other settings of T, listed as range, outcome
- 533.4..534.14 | 16.1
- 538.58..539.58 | 16.4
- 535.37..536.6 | 17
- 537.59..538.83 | 17.2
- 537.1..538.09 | 16.5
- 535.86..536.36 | 17.5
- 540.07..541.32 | 16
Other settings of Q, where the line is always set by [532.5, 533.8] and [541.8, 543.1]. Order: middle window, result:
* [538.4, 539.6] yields -0.043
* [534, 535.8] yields -0.076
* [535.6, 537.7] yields -0.029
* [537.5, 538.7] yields -0.090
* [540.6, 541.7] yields -0.052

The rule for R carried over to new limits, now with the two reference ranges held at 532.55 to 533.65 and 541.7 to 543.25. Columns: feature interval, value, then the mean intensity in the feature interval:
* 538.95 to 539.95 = -0.02 nm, 16.4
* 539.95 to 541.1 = 0.03 nm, 15.7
